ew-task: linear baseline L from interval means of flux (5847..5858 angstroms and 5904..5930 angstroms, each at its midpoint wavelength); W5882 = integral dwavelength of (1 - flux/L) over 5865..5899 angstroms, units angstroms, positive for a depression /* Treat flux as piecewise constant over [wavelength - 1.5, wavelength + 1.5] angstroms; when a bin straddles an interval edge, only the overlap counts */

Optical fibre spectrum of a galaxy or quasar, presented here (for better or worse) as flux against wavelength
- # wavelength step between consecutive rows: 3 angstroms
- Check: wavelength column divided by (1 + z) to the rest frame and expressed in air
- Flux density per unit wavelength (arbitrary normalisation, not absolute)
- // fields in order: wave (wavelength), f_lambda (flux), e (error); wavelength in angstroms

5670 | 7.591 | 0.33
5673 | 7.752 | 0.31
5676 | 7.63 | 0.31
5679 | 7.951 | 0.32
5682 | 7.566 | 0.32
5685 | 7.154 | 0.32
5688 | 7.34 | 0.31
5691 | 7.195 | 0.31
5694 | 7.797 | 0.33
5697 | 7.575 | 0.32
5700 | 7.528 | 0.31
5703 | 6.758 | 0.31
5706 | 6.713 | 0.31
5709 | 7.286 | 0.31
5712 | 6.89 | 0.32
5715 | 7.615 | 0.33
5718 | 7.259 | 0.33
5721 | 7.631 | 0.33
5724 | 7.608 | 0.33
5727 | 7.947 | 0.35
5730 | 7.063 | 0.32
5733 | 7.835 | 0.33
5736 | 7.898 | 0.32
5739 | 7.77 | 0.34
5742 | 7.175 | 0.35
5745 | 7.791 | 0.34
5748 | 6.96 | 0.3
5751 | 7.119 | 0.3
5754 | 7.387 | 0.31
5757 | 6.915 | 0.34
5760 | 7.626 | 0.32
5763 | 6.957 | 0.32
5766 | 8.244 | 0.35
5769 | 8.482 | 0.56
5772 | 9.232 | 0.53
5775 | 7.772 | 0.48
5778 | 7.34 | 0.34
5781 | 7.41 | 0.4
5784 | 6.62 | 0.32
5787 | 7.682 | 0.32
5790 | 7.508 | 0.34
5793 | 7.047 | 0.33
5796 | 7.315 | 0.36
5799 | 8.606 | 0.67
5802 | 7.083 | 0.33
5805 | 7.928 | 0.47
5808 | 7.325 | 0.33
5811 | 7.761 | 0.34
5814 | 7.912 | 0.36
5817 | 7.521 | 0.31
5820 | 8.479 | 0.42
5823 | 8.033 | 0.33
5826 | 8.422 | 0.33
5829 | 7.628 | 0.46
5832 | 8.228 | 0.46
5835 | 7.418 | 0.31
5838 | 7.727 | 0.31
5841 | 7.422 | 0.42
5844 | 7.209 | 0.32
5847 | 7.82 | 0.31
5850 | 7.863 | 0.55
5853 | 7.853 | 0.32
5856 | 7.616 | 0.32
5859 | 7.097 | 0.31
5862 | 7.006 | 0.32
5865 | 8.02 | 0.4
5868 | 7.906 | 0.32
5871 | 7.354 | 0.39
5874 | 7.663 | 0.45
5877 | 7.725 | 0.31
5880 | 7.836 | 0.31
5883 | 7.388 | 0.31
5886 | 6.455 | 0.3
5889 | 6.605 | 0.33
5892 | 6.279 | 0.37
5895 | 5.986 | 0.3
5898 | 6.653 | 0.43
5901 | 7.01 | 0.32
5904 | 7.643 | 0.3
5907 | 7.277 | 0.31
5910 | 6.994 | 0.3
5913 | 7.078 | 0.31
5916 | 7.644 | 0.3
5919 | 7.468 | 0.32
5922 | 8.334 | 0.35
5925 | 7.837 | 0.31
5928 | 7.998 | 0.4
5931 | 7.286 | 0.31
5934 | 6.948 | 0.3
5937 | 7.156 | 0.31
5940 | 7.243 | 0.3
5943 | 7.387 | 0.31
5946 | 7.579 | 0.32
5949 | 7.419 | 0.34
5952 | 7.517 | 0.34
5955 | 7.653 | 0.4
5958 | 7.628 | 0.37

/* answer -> 2.4 angstroms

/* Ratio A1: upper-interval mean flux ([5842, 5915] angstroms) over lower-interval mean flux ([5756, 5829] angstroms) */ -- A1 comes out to 0.9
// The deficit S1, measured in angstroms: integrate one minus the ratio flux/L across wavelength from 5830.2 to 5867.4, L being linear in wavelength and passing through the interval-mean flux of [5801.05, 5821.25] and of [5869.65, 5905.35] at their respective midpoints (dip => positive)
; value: -1.1 angstroms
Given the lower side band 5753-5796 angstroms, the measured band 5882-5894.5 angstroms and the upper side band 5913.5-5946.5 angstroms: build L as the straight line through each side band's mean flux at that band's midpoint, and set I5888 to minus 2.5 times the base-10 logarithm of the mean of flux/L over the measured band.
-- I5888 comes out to 0.14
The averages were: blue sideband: 7.58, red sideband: 7.52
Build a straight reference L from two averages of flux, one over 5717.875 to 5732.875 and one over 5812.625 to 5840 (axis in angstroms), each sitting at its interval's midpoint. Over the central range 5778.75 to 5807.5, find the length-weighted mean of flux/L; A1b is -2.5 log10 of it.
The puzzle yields 0.05 mag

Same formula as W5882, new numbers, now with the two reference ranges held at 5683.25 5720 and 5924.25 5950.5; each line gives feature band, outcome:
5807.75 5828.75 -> -1.7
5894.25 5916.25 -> 1.1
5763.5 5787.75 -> -1.7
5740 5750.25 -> 0.0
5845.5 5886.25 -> -1.1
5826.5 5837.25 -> -0.7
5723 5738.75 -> -0.9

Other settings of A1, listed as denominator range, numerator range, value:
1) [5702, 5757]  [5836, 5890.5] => 1.01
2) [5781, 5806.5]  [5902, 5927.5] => 1.01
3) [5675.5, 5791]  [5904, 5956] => 1.00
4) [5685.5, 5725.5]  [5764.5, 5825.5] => 1.06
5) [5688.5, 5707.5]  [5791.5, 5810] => 1.04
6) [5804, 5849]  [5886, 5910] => 0.87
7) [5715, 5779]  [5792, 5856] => 1.02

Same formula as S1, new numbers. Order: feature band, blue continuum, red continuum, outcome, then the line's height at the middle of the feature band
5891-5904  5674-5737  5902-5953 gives 1.4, 7.45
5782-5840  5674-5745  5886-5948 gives -2.9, 7.33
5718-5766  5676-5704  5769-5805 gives 0.6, 7.56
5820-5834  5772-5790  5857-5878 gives -1.0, 7.53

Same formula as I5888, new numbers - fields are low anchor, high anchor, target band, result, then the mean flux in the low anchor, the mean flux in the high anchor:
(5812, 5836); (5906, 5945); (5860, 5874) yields 0.02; 7.96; 7.44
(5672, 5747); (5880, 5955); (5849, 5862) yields -0.03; 7.46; 7.24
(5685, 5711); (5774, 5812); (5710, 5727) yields -0.02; 7.26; 7.48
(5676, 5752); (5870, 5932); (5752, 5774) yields -0.06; 7.42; 7.26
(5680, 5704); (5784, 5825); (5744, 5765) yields 0.04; 7.39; 7.68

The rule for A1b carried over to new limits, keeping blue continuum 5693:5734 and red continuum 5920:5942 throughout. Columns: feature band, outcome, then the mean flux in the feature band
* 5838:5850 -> -0.01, 7.56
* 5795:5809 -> -0.03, 7.68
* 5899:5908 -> 0.04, 7.28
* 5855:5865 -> 0.02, 7.34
